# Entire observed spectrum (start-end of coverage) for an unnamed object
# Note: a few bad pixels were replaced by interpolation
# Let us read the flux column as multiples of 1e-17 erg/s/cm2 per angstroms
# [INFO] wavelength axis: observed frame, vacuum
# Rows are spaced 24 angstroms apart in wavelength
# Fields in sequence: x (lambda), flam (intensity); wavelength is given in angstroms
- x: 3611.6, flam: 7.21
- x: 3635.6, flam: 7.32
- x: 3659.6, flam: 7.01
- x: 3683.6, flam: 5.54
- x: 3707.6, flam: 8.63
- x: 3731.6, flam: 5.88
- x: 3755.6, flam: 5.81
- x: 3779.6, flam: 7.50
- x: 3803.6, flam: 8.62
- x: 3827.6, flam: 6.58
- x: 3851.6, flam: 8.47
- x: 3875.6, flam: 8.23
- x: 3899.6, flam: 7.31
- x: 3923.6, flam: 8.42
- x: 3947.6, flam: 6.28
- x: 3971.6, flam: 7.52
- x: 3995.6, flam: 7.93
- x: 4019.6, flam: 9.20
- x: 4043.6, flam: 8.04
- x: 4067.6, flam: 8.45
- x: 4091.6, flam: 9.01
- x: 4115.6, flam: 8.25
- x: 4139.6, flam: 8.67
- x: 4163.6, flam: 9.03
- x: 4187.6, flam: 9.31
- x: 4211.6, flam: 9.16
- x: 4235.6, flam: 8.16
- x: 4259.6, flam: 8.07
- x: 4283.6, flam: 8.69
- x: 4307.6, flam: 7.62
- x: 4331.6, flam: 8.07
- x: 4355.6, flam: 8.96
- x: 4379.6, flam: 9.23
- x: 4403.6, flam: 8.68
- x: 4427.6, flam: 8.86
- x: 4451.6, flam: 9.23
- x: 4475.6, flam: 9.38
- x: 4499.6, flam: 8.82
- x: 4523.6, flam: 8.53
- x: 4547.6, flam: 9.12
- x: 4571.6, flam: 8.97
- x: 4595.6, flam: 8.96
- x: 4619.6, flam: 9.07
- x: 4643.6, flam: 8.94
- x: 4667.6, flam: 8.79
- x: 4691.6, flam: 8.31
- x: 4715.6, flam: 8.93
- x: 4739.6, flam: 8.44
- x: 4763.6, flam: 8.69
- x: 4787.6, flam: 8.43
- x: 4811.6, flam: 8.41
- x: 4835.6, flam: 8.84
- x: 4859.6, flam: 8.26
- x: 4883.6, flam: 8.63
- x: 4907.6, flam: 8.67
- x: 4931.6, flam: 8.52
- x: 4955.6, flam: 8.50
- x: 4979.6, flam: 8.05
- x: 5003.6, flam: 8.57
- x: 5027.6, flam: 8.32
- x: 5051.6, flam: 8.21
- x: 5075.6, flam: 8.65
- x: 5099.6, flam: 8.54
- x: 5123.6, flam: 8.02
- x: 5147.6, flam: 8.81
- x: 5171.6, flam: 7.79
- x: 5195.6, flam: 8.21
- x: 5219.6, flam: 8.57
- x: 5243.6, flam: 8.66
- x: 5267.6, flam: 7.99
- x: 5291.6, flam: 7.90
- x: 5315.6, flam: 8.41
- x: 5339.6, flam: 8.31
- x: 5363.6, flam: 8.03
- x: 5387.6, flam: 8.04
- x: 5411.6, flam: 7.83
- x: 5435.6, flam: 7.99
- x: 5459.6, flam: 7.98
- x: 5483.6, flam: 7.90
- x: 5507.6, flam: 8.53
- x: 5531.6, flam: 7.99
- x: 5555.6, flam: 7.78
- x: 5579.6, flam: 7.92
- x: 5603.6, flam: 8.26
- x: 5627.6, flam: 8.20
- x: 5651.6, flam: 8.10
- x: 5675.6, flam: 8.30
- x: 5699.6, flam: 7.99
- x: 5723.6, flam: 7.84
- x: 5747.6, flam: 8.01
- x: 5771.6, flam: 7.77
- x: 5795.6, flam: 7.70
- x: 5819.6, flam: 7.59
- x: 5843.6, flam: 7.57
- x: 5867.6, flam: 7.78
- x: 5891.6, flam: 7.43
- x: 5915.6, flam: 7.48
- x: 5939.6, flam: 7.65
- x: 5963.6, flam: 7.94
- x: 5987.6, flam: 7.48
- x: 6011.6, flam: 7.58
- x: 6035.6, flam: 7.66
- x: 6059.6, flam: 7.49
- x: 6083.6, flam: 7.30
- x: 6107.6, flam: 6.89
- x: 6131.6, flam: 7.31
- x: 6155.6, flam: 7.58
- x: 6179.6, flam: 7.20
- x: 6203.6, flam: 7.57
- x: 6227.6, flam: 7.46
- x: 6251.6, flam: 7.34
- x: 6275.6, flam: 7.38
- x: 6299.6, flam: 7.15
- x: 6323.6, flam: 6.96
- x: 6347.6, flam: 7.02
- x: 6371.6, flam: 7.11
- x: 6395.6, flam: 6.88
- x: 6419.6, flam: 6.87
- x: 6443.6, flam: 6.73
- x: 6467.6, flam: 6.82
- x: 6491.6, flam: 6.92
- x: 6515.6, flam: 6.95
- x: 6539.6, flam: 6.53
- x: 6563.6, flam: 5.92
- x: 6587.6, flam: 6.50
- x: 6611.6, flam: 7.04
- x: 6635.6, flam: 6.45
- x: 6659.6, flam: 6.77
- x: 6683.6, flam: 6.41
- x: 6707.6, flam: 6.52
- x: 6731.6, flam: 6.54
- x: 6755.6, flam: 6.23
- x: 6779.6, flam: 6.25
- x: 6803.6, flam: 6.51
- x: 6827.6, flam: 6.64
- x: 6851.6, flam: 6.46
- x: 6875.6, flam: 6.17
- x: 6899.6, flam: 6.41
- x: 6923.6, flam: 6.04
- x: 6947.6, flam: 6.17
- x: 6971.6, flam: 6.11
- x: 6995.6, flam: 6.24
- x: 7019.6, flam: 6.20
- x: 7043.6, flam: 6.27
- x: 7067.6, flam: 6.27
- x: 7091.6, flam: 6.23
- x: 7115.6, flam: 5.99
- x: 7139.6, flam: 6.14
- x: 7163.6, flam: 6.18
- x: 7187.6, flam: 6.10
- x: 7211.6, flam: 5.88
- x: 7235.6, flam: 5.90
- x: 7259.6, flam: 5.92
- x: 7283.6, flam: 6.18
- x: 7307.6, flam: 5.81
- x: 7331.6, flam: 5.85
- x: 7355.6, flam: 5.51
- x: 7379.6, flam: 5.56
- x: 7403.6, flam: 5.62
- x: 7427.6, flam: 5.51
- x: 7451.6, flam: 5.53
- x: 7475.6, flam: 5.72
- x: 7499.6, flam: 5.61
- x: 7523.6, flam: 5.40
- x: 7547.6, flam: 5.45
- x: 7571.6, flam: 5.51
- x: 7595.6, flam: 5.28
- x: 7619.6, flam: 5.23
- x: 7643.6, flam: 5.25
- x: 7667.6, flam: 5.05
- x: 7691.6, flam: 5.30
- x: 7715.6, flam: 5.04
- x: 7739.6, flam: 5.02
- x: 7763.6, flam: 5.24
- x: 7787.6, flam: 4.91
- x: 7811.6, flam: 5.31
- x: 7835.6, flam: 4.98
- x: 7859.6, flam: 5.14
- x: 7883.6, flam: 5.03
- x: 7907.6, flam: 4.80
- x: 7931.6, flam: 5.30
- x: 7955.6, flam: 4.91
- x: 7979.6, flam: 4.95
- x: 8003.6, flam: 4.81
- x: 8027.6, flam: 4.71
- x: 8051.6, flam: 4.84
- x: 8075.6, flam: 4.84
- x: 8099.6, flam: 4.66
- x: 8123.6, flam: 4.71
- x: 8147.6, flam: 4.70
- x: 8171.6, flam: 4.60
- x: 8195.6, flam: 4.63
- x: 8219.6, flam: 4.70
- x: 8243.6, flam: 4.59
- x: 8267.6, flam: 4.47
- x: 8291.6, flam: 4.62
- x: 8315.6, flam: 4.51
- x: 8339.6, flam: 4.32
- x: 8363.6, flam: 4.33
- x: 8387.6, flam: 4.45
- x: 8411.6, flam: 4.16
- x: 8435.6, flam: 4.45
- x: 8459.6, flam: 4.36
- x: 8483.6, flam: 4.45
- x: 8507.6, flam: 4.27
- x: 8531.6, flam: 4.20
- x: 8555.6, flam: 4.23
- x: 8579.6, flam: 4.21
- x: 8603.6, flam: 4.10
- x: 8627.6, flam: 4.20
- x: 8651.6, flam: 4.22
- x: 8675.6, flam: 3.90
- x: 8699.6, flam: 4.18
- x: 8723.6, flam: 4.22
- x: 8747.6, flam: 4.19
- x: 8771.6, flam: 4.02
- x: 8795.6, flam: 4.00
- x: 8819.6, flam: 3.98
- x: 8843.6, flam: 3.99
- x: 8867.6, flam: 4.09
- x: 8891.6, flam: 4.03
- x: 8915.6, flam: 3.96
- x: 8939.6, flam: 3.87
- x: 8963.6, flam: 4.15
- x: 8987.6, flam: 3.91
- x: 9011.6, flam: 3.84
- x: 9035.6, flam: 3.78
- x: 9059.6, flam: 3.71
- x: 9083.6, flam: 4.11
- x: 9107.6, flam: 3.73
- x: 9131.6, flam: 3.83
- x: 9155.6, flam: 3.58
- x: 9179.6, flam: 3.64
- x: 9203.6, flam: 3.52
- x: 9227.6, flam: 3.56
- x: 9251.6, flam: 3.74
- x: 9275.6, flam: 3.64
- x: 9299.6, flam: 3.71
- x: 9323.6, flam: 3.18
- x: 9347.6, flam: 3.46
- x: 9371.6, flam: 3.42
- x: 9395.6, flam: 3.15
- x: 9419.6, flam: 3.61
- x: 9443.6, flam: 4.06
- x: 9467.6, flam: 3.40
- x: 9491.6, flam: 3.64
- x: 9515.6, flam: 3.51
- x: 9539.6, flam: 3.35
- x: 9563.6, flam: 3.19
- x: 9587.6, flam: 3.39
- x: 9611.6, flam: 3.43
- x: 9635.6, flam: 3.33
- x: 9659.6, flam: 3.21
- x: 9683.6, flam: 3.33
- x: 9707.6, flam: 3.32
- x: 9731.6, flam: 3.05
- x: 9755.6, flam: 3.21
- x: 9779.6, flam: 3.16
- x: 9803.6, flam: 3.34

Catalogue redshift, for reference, 0.00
